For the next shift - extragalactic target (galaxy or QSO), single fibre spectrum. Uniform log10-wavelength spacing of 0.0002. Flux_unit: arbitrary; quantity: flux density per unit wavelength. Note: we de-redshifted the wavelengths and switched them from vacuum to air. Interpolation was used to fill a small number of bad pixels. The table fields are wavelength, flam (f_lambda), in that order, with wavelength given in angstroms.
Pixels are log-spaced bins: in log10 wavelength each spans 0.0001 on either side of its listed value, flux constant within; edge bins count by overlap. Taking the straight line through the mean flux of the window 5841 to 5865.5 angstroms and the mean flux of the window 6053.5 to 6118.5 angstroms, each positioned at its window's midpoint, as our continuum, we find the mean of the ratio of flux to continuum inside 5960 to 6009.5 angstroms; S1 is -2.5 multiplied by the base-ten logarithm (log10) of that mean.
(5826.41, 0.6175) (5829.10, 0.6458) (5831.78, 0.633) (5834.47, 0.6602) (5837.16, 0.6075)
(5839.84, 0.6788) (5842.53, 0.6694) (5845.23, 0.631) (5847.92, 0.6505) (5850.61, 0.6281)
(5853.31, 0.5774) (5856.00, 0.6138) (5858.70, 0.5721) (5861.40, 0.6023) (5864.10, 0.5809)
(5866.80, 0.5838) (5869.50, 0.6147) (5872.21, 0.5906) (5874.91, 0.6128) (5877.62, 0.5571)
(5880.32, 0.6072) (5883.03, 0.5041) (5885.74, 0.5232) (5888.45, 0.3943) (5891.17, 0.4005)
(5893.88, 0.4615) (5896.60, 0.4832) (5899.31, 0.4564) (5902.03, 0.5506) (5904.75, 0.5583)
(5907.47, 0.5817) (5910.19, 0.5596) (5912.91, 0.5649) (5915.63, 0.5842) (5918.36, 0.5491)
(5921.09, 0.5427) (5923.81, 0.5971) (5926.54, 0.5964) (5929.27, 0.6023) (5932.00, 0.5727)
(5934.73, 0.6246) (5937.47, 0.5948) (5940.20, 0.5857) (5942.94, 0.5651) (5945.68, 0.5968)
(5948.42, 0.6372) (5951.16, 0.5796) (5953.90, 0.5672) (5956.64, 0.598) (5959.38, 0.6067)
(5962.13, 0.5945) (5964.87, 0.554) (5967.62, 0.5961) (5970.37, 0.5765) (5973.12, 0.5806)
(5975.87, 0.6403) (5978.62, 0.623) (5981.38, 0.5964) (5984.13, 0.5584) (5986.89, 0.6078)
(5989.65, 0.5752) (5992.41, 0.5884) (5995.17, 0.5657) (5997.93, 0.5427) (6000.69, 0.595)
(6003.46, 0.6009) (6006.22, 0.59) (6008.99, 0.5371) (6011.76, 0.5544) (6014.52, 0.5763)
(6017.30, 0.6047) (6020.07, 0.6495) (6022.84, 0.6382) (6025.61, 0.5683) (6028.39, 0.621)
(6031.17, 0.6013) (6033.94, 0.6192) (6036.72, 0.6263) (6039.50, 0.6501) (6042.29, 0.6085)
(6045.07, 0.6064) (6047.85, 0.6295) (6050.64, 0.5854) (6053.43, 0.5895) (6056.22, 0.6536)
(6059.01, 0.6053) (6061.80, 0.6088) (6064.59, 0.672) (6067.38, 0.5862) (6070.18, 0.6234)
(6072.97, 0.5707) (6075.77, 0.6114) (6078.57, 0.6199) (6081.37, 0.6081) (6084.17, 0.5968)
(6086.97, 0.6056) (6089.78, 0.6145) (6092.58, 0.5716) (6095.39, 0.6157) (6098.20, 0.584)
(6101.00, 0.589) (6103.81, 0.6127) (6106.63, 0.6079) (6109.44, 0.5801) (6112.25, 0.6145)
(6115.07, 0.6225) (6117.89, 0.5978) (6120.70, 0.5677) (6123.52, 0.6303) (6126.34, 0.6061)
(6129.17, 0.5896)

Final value 0.04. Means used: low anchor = 0.614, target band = 0.586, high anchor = 0.607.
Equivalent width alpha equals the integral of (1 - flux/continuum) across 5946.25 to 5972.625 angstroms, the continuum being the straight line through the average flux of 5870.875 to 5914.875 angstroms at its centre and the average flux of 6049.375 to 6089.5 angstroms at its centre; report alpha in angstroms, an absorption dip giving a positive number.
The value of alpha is -1.5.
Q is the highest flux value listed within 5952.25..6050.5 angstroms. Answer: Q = 0.6501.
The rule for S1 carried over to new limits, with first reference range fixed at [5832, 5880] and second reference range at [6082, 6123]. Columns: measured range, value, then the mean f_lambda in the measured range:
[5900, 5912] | 0.101 mag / 0.557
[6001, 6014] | 0.059 mag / 0.573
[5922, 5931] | 0.026 mag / 0.595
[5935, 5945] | 0.040 mag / 0.587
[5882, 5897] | 0.313 mag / 0.459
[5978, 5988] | 0.023 mag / 0.594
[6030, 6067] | -0.029 mag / 0.619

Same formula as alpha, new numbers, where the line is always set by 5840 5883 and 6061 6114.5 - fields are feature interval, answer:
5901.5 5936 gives 1.6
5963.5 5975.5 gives 0.5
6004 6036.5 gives 0.4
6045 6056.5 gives -0.1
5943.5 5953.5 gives 0.1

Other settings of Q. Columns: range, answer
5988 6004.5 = 0.6009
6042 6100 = 0.672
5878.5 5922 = 0.6072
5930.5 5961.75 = 0.6372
